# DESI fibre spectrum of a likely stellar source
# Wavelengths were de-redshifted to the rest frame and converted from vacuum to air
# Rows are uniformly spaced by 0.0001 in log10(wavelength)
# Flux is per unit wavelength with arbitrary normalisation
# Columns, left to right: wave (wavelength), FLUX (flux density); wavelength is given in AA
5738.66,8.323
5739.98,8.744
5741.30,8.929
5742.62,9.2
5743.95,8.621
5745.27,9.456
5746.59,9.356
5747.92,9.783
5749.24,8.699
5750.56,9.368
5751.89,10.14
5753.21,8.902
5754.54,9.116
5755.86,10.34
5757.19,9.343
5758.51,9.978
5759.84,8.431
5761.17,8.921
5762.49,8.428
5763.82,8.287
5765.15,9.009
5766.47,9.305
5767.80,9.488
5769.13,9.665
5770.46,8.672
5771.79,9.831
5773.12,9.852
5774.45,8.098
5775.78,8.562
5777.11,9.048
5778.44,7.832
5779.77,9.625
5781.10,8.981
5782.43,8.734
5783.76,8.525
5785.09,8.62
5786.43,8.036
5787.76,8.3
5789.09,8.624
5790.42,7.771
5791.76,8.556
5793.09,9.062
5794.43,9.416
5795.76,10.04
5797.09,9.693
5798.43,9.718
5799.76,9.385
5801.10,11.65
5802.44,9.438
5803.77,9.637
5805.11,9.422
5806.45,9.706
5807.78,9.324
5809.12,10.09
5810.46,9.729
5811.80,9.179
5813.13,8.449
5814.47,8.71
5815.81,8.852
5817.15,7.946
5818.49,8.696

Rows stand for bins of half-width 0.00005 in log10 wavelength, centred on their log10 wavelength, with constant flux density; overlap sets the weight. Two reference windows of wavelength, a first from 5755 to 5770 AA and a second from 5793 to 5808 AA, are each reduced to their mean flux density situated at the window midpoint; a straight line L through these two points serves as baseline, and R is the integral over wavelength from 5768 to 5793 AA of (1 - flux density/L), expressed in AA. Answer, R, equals 1.8 AA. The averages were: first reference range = 9.19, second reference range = 9.74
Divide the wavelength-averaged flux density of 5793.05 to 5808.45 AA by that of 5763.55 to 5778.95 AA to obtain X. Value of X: 1.08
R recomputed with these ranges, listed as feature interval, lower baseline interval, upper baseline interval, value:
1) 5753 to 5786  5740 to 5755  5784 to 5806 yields 0.7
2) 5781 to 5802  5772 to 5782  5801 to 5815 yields 0.3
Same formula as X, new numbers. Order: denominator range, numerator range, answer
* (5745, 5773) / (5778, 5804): 0.98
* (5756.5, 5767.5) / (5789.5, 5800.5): 1.02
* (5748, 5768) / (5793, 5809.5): 1.06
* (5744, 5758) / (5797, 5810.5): 1.04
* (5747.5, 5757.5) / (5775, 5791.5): 0.90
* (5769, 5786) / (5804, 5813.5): 1.06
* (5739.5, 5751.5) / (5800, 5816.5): 1.04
